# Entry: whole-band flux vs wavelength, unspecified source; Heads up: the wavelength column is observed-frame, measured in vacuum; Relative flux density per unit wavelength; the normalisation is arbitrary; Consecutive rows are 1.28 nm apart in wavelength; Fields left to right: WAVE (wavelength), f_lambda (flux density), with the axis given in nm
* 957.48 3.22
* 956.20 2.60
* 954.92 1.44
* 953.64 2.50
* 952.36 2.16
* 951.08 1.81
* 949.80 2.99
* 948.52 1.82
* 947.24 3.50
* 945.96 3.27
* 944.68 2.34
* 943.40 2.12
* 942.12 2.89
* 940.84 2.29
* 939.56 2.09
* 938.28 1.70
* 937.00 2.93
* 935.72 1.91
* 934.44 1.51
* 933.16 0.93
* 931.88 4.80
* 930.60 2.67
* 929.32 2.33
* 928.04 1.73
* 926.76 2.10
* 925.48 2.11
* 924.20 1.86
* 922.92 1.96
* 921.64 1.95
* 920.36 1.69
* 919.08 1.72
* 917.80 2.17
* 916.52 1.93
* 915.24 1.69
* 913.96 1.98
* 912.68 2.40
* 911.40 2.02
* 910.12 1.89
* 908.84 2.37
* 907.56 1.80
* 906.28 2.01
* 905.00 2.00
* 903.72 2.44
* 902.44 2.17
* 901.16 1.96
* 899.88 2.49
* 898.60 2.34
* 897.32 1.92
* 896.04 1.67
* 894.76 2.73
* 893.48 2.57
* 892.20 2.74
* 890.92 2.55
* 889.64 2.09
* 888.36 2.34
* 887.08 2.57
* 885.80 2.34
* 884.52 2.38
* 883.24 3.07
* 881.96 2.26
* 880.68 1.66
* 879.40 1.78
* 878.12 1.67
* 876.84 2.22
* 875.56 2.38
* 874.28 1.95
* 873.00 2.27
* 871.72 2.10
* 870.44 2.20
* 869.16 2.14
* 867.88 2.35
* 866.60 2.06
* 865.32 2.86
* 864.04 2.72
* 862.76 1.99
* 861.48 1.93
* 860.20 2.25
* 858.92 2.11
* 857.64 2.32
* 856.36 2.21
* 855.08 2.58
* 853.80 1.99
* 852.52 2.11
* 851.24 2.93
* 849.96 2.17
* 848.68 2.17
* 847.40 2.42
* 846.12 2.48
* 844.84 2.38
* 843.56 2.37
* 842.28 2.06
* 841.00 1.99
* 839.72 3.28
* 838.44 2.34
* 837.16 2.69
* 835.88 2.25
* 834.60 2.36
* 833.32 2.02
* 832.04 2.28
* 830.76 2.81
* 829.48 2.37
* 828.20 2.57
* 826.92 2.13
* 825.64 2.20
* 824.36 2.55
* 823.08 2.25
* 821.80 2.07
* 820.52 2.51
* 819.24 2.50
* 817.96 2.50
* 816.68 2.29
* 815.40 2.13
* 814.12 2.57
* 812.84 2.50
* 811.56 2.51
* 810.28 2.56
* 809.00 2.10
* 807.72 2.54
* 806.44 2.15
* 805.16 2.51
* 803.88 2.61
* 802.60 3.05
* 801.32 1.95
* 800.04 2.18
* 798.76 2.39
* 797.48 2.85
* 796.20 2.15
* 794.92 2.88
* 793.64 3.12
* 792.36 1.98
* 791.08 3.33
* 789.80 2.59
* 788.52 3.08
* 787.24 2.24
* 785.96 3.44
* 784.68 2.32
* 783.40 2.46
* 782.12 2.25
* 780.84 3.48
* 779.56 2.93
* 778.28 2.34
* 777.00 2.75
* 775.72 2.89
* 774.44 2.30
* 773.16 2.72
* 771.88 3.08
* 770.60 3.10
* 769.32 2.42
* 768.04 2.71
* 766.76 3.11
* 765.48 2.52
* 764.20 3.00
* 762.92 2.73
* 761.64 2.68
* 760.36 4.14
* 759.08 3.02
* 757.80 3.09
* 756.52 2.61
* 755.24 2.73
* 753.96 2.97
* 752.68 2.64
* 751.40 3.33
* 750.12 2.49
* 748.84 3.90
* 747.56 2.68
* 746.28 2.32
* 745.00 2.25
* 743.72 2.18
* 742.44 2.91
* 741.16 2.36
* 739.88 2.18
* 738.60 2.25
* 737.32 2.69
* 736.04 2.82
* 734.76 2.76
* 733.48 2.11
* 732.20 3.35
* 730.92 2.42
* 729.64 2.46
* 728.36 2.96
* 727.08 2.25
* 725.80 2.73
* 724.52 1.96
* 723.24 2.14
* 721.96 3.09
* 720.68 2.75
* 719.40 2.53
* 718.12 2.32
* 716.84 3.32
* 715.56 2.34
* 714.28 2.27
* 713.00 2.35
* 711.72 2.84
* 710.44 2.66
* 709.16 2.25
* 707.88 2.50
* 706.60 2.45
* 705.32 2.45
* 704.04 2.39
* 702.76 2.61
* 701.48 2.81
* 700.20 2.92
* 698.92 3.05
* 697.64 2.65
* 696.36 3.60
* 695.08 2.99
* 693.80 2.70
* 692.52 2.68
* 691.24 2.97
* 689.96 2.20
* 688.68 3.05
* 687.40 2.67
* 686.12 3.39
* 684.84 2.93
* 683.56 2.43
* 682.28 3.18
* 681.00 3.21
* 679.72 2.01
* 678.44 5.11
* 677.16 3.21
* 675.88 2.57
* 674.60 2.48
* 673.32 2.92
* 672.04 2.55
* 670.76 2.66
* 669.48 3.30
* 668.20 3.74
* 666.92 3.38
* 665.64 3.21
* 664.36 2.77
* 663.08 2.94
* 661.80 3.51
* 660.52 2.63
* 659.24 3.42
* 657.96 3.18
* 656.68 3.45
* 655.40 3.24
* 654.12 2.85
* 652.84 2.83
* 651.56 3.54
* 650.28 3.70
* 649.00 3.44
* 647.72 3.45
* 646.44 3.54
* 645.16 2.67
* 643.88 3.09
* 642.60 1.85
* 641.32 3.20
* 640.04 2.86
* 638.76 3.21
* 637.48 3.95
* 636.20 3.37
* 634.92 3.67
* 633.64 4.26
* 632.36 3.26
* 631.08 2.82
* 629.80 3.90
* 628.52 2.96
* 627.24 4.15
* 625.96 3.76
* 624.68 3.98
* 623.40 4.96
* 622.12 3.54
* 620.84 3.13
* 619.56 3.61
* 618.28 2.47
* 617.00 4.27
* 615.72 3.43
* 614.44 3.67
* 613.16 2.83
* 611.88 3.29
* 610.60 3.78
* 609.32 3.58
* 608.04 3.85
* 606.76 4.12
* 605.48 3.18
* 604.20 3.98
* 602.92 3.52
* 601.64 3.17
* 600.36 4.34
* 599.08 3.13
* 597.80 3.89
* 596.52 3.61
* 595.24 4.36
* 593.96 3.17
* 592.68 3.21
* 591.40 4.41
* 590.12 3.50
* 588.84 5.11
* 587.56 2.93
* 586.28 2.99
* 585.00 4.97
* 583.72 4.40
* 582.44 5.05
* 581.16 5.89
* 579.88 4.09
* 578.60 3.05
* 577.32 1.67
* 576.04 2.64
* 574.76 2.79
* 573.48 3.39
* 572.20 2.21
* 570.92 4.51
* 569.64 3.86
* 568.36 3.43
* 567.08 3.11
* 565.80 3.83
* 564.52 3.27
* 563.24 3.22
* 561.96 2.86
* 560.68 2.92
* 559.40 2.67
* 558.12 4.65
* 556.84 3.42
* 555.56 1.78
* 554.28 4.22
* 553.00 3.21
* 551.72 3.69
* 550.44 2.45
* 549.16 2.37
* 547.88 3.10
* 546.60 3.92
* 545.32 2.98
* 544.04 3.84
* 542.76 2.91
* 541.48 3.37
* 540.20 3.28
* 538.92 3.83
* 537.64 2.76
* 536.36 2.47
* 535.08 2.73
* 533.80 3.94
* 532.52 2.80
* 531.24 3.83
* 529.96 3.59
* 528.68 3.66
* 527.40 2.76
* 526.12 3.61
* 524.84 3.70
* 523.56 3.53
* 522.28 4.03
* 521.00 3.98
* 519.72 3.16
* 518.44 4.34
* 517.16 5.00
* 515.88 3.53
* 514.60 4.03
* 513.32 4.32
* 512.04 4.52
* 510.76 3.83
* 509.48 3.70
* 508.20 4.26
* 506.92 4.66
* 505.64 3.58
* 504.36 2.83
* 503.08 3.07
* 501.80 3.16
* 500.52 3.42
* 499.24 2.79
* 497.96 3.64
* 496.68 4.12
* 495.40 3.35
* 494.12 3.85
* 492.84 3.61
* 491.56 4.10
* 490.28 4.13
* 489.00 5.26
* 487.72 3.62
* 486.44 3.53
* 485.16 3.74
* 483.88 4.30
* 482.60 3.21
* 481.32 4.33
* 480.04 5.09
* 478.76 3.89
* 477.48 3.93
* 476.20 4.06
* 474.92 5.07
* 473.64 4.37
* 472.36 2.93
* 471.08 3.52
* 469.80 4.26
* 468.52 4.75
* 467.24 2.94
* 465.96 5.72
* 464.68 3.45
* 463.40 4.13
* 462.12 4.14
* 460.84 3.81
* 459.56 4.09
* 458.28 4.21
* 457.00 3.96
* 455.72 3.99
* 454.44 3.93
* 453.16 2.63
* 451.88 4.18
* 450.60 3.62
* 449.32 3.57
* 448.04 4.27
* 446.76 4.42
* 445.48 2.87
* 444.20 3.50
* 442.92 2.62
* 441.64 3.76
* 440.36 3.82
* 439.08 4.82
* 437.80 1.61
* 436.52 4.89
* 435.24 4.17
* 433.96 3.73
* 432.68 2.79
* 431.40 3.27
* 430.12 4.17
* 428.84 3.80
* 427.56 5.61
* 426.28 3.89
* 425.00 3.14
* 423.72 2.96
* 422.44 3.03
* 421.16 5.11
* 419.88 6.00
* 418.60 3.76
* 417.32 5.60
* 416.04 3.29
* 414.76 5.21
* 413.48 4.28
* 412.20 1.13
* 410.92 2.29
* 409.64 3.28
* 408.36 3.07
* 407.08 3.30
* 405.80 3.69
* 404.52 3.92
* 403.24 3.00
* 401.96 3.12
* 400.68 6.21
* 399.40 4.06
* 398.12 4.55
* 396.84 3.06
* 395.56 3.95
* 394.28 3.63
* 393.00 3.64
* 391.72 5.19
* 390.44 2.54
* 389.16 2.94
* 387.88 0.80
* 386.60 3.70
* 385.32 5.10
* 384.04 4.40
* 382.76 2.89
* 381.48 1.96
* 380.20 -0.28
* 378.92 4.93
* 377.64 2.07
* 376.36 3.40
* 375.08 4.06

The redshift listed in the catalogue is 0.034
